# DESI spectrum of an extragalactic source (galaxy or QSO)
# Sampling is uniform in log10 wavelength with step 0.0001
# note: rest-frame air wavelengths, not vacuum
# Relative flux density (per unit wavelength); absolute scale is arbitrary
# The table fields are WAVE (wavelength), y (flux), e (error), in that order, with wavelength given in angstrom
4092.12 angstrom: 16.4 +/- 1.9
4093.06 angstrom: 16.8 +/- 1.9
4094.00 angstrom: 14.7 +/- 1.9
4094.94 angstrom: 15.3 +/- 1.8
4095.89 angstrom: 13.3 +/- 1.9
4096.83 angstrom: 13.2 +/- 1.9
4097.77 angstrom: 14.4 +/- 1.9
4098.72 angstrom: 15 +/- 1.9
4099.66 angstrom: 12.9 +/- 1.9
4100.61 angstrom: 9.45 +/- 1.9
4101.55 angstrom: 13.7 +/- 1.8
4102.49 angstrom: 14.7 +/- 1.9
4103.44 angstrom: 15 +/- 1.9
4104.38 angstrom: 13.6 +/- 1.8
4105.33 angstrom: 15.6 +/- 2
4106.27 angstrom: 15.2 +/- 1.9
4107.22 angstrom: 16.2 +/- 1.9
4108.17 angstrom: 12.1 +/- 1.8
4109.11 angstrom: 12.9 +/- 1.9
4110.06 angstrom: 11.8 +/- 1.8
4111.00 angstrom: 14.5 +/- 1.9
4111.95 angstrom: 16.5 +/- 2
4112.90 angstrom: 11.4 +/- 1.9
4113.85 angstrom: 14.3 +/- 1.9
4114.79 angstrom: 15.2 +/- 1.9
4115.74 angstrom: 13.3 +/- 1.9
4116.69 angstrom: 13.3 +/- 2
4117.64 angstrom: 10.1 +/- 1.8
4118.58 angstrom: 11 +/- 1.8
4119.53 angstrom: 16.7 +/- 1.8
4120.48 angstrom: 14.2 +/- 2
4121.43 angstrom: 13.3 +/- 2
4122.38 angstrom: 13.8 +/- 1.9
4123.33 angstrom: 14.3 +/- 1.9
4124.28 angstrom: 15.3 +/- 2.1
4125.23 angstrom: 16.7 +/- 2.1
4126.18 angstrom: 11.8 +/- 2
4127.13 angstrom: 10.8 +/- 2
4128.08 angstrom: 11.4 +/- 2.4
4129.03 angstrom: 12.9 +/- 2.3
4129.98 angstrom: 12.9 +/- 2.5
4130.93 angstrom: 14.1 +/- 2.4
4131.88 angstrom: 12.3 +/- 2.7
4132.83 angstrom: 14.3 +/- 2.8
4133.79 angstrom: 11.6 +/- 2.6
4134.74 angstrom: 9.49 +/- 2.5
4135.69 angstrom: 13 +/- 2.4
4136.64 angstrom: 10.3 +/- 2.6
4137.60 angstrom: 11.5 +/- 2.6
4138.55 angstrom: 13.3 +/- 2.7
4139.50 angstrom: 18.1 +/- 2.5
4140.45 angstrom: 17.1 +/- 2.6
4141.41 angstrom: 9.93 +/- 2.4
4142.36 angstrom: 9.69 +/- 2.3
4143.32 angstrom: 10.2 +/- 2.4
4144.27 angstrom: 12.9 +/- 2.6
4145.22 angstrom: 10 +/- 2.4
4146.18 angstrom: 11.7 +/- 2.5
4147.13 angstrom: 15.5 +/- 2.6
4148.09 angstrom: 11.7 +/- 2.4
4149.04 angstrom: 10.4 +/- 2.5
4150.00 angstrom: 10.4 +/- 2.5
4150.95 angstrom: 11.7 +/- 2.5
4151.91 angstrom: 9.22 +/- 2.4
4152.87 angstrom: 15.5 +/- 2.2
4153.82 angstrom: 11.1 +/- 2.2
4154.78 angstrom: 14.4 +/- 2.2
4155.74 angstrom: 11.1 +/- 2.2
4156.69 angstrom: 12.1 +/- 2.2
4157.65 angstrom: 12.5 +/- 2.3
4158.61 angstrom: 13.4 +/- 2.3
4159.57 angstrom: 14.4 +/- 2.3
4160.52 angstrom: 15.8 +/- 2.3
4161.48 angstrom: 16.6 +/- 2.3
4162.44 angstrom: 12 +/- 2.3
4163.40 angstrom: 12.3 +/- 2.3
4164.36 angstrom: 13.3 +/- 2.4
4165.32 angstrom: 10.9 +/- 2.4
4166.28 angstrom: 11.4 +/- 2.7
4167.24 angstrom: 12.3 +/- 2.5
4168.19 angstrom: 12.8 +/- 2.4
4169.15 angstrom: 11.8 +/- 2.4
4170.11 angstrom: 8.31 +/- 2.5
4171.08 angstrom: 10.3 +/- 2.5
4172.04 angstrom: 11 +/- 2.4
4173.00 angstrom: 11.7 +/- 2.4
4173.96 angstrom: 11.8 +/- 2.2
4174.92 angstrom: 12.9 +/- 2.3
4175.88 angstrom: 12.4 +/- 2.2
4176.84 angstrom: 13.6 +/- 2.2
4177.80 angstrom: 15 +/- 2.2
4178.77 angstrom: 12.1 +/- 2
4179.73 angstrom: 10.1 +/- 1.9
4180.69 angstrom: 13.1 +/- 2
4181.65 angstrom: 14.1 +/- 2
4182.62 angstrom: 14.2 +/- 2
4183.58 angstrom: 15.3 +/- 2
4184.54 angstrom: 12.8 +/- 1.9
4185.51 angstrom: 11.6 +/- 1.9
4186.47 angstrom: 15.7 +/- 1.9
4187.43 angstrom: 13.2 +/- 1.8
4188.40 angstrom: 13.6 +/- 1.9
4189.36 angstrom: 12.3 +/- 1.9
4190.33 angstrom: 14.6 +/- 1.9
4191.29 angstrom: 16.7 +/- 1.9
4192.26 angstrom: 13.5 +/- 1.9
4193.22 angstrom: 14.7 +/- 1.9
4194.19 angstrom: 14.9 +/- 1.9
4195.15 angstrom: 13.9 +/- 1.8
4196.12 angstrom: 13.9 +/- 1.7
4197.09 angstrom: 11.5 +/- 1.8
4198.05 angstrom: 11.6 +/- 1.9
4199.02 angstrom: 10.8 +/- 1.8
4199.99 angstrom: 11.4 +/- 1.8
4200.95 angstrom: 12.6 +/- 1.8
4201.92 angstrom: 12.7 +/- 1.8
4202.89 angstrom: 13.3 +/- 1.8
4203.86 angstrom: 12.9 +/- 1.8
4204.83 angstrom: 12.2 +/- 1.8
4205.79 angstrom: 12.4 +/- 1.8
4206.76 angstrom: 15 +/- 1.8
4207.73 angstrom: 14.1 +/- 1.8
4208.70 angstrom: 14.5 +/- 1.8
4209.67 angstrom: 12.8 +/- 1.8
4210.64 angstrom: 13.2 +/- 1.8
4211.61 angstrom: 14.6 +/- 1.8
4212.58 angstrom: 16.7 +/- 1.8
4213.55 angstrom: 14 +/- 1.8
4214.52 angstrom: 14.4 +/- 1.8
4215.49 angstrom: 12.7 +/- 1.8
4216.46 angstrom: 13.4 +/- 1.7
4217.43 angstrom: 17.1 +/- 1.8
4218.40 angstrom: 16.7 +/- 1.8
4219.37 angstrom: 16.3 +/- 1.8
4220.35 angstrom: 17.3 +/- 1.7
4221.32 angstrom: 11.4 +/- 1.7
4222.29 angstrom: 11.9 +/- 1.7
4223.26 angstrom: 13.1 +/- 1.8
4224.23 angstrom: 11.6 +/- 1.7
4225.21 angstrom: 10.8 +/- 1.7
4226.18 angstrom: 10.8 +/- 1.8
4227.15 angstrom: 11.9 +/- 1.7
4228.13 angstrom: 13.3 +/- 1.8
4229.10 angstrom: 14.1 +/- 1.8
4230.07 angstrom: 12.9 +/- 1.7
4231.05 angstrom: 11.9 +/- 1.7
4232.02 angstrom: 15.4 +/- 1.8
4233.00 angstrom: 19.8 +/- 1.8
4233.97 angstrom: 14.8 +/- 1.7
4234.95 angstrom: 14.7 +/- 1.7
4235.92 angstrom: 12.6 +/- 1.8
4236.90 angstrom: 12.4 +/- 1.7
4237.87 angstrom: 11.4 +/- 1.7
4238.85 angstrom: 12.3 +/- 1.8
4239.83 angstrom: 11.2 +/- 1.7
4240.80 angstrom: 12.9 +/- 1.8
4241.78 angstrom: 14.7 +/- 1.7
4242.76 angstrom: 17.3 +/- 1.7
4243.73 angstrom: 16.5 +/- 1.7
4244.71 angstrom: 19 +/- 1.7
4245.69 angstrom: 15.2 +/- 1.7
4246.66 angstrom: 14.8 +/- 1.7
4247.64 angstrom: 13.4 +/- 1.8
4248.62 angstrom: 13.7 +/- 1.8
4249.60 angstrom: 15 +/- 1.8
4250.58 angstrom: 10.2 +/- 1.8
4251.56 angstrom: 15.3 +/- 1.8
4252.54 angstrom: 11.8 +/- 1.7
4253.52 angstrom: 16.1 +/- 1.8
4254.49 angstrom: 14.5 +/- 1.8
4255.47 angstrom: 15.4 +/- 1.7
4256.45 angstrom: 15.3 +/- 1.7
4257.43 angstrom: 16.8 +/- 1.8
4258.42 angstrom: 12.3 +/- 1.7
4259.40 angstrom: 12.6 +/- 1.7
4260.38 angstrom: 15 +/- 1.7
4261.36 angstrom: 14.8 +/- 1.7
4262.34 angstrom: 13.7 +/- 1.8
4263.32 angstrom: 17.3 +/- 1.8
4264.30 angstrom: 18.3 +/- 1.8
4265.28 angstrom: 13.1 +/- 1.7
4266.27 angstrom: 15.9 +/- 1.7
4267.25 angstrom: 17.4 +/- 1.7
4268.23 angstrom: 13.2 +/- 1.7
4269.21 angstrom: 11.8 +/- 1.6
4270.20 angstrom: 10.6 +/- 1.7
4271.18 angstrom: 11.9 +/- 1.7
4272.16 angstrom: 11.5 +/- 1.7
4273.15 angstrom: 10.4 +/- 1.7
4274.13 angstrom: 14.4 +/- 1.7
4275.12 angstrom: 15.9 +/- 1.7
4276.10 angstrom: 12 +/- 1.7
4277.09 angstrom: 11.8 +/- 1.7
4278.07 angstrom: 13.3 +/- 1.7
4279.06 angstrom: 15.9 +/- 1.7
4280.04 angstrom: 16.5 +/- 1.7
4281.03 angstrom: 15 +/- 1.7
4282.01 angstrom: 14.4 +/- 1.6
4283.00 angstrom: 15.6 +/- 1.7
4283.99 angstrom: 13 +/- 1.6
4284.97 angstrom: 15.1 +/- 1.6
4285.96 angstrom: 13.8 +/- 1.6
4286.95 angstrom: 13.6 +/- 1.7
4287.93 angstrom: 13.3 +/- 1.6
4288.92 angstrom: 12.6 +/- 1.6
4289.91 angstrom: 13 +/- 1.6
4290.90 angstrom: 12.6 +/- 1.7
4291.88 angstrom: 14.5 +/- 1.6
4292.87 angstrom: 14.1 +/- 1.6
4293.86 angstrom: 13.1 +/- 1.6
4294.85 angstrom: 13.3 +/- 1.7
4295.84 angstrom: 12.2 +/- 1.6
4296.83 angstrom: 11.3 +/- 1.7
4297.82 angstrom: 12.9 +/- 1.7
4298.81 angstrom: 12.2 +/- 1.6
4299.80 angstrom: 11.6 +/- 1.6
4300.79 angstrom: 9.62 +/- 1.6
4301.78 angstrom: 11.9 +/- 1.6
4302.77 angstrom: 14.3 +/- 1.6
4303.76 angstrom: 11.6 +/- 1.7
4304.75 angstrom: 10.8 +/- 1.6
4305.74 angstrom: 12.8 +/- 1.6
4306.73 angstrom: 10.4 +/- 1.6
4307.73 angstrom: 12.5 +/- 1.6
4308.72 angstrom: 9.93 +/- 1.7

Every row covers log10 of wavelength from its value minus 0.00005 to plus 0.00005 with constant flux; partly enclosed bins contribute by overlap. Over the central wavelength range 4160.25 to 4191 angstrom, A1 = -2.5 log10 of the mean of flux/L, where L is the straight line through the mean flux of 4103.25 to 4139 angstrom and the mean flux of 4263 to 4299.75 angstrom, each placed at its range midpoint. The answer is 0.05 mag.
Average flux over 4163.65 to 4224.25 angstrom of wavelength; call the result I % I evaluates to 13.2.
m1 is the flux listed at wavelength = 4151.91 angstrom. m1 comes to 9.22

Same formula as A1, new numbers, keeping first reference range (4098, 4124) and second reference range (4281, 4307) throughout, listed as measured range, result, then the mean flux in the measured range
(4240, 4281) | -0.10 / 14.3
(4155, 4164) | 0.01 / 13.4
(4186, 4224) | -0.04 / 13.8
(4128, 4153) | 0.11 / 12.2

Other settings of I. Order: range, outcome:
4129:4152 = 12.2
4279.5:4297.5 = 13.7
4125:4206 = 12.7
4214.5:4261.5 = 14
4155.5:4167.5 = 13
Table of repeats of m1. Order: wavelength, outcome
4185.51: 11.6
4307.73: 12.5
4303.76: 11.6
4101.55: 13.7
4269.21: 11.8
